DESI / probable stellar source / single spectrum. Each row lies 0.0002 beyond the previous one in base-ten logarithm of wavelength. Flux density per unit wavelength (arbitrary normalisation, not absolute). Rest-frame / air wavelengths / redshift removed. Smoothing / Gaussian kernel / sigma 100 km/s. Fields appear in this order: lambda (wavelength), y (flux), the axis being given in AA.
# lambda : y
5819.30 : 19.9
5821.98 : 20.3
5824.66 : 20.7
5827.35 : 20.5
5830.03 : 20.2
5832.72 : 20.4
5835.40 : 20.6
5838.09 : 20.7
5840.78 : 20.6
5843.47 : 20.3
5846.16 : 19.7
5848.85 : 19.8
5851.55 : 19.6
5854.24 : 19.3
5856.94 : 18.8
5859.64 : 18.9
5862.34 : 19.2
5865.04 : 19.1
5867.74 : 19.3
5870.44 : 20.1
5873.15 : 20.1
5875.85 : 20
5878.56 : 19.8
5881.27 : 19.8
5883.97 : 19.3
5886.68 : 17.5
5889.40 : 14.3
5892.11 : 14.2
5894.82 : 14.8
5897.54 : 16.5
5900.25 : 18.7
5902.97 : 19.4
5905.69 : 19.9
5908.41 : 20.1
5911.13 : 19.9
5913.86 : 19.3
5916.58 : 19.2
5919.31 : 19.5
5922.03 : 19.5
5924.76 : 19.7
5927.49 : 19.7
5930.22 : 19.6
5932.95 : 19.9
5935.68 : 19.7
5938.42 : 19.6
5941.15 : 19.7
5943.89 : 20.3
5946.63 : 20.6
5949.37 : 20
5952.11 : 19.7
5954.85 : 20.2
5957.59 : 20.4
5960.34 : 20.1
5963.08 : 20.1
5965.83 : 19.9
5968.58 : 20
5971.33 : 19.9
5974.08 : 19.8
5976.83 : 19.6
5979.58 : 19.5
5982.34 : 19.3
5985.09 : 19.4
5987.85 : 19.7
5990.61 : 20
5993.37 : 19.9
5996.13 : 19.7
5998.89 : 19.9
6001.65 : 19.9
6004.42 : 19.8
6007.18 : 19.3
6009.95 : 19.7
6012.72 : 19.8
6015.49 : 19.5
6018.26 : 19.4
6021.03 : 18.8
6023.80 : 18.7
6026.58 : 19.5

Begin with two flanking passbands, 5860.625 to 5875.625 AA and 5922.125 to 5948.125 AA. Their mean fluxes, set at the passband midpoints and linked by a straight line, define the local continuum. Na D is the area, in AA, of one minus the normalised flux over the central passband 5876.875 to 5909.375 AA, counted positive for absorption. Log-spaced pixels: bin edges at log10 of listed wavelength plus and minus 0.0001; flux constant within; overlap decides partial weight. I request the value 3.0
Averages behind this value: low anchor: 19.6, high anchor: 19.8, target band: 17.9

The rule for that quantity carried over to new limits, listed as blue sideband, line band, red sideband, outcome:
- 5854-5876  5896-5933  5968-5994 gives 0.4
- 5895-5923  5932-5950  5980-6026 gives -0.7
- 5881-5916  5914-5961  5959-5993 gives -2.4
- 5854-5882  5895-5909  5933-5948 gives 0.9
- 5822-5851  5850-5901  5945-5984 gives 4.6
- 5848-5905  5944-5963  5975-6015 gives -0.9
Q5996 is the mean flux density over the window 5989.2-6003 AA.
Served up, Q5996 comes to 19.9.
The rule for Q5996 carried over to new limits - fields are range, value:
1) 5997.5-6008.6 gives 19.7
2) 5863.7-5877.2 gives 19.7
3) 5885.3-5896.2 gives 15.2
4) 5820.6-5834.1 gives 20.4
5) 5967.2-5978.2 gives 19.8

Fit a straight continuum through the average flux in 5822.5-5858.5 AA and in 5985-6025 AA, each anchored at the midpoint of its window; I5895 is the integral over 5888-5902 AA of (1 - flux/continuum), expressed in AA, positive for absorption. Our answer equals 2.9 AA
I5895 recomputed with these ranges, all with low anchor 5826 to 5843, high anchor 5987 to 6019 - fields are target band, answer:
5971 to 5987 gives 0.2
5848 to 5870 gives 1.2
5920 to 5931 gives 0.2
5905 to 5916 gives 0.2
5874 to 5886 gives 0.4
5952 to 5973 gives -0.2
